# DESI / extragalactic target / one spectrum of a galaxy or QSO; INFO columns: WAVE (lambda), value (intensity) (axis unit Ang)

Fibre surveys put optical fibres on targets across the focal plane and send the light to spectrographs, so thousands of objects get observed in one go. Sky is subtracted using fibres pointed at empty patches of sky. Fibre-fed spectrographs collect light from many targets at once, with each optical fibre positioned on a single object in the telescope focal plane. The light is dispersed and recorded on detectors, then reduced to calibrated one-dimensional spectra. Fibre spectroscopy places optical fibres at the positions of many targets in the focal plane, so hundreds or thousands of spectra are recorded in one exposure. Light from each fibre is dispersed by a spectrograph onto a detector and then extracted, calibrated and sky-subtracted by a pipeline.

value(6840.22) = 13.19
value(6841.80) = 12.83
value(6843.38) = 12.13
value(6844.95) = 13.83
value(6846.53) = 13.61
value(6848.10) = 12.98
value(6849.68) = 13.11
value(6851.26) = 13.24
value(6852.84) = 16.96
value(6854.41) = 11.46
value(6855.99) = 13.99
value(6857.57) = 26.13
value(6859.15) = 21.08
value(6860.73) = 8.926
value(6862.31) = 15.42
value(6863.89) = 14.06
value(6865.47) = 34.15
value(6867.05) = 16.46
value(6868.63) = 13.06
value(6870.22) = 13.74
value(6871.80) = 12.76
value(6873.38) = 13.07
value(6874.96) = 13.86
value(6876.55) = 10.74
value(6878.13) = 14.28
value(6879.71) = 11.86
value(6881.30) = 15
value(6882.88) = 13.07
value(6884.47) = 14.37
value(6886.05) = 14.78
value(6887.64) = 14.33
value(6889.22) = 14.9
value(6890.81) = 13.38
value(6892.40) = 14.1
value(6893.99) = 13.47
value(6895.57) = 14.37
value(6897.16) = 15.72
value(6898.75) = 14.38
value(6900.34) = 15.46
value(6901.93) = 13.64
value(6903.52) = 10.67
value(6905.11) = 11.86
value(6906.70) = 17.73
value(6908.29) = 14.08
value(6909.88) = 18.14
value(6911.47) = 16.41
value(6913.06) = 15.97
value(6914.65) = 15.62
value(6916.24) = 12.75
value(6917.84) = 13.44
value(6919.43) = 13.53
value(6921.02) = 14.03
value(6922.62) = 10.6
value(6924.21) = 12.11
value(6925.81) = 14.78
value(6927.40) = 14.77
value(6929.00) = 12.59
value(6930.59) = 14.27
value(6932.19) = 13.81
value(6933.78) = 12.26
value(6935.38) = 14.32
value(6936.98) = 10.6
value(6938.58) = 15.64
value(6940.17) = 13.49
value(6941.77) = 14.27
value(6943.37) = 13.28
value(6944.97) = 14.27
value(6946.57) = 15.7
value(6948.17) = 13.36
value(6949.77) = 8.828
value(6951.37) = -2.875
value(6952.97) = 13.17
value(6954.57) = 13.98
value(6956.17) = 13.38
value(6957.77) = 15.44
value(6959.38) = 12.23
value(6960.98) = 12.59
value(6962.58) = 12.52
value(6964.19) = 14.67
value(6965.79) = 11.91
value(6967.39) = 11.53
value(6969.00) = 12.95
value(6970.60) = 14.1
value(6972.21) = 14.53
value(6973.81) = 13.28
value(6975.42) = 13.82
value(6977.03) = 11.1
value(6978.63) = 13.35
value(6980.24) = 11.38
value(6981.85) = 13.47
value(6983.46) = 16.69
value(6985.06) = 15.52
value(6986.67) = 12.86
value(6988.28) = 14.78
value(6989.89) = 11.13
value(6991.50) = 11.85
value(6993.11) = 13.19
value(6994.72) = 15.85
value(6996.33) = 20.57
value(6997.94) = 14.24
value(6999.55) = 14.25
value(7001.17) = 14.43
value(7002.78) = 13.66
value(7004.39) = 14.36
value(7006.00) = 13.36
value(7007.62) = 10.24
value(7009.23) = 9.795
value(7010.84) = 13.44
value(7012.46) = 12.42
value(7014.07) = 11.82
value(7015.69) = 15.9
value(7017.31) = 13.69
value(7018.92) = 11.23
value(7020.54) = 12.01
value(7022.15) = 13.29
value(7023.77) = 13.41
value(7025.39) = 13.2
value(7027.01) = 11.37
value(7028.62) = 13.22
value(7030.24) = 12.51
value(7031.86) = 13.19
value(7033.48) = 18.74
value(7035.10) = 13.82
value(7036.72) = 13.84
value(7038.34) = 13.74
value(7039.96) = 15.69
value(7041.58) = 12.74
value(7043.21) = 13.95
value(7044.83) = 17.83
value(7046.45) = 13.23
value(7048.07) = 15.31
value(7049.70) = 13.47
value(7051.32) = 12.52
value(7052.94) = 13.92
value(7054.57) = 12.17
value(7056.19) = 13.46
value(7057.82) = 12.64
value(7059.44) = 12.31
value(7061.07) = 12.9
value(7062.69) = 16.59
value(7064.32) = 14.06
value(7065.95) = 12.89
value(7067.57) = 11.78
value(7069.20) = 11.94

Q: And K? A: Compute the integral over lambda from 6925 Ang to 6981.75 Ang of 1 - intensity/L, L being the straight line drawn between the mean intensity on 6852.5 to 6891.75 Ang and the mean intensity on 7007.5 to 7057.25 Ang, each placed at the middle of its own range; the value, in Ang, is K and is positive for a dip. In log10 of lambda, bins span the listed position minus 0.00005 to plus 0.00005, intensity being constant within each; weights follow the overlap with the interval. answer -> 5.9 Ang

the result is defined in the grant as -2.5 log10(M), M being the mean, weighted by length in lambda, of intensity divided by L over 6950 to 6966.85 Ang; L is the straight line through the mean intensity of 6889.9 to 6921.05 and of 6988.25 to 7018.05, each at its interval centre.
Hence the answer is 0.20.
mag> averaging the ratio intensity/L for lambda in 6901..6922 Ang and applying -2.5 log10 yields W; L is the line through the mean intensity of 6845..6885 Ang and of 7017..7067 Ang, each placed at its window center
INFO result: 0.02 mag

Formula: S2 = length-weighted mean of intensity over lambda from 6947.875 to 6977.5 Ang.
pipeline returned 12.1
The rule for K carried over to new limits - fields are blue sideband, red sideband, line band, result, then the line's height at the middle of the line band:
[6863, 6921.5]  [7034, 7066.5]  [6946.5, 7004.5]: 4.6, 14.3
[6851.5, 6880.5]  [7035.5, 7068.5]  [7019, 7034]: 0.8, 14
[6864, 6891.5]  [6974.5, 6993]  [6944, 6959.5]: 2.3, 13.8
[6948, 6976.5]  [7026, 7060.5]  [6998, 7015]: 0.2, 13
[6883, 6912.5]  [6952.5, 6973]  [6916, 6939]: 1.1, 14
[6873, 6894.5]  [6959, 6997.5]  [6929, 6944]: 0.1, 13.6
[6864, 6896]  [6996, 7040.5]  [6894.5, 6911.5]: -0.1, 14.6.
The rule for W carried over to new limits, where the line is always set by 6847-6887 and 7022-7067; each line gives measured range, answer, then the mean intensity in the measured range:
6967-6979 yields 0.09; 13.1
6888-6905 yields 0.07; 13.9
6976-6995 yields 0.07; 13.4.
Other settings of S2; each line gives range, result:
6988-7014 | 13.5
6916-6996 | 13.1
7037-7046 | 14.7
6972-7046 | 13.7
